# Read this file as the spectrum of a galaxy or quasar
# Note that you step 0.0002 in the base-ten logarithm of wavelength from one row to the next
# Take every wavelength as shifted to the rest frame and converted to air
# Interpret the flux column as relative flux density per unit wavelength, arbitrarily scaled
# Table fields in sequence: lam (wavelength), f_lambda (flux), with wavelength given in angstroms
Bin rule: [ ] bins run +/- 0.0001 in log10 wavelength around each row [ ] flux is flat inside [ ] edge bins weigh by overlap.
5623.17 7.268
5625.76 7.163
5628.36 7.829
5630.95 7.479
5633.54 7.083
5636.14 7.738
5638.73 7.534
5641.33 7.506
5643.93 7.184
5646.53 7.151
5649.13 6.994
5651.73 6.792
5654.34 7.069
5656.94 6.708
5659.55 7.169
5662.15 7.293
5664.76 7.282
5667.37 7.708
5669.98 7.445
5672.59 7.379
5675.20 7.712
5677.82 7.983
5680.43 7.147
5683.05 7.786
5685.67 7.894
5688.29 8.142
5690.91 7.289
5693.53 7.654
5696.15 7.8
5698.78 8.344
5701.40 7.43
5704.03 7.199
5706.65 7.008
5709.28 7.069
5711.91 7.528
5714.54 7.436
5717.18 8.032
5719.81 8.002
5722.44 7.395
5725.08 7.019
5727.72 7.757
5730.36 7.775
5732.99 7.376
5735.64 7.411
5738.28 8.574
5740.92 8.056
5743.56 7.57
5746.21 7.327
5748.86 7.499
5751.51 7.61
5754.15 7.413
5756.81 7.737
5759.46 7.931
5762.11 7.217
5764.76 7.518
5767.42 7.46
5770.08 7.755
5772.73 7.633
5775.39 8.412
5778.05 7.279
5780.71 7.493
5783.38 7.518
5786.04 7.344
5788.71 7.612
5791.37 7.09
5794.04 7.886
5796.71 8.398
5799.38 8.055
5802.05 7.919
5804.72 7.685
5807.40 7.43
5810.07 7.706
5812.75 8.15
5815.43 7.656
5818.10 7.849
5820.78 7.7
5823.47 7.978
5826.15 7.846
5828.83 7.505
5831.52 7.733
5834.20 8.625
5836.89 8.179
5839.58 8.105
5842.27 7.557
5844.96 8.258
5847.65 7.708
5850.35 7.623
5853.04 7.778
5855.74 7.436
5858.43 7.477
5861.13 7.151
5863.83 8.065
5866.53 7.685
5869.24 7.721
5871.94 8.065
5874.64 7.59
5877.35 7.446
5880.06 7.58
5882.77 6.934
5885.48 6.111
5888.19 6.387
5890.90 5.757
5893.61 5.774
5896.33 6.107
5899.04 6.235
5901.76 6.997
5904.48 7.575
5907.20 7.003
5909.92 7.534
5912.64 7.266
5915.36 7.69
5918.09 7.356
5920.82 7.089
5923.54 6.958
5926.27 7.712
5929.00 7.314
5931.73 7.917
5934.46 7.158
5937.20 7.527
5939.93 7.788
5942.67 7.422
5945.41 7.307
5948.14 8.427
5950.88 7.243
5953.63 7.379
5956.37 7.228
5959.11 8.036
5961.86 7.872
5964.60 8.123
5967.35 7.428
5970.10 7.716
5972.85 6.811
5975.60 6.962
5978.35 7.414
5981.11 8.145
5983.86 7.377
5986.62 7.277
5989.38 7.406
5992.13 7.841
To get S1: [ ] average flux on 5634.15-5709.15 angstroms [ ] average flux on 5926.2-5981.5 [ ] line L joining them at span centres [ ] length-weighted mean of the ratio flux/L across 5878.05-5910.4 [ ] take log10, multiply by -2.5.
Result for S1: 0.13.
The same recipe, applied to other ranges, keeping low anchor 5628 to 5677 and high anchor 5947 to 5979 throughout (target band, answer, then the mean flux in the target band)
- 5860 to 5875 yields -0.036 mag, 7.73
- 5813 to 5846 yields -0.067 mag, 7.92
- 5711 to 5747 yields -0.042 mag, 7.67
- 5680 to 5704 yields -0.053 mag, 7.71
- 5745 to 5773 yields -0.023 mag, 7.55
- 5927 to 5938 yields 0.006 mag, 7.49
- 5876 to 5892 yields 0.118 mag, 6.72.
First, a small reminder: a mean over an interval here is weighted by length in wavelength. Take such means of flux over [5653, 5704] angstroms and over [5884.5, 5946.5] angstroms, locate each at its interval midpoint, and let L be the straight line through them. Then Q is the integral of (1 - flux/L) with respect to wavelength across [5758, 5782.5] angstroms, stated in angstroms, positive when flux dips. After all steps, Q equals -1.0 angstroms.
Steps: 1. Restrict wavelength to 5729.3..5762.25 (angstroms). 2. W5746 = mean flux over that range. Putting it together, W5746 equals 7.67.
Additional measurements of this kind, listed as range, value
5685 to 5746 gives 7.63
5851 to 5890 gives 7.37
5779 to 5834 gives 7.74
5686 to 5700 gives 7.84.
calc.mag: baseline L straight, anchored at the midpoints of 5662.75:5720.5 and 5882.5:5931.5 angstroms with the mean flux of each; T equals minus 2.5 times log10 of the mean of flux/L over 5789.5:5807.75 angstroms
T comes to -0.079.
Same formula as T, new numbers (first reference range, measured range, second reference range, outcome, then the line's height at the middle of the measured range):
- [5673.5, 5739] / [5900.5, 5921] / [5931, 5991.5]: 0.03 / 7.56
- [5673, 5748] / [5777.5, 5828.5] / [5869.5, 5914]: -0.07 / 7.27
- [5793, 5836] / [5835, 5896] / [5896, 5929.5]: 0.02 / 7.51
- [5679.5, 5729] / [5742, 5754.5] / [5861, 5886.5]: 0.01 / 7.55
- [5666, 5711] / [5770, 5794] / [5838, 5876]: 0.01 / 7.67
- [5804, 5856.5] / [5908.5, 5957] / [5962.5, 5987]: 0.02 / 7.59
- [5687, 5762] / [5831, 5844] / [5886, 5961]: -0.10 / 7.37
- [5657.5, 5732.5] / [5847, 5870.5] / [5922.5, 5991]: -0.01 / 7.53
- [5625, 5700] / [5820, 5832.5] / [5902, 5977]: -0.04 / 7.46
